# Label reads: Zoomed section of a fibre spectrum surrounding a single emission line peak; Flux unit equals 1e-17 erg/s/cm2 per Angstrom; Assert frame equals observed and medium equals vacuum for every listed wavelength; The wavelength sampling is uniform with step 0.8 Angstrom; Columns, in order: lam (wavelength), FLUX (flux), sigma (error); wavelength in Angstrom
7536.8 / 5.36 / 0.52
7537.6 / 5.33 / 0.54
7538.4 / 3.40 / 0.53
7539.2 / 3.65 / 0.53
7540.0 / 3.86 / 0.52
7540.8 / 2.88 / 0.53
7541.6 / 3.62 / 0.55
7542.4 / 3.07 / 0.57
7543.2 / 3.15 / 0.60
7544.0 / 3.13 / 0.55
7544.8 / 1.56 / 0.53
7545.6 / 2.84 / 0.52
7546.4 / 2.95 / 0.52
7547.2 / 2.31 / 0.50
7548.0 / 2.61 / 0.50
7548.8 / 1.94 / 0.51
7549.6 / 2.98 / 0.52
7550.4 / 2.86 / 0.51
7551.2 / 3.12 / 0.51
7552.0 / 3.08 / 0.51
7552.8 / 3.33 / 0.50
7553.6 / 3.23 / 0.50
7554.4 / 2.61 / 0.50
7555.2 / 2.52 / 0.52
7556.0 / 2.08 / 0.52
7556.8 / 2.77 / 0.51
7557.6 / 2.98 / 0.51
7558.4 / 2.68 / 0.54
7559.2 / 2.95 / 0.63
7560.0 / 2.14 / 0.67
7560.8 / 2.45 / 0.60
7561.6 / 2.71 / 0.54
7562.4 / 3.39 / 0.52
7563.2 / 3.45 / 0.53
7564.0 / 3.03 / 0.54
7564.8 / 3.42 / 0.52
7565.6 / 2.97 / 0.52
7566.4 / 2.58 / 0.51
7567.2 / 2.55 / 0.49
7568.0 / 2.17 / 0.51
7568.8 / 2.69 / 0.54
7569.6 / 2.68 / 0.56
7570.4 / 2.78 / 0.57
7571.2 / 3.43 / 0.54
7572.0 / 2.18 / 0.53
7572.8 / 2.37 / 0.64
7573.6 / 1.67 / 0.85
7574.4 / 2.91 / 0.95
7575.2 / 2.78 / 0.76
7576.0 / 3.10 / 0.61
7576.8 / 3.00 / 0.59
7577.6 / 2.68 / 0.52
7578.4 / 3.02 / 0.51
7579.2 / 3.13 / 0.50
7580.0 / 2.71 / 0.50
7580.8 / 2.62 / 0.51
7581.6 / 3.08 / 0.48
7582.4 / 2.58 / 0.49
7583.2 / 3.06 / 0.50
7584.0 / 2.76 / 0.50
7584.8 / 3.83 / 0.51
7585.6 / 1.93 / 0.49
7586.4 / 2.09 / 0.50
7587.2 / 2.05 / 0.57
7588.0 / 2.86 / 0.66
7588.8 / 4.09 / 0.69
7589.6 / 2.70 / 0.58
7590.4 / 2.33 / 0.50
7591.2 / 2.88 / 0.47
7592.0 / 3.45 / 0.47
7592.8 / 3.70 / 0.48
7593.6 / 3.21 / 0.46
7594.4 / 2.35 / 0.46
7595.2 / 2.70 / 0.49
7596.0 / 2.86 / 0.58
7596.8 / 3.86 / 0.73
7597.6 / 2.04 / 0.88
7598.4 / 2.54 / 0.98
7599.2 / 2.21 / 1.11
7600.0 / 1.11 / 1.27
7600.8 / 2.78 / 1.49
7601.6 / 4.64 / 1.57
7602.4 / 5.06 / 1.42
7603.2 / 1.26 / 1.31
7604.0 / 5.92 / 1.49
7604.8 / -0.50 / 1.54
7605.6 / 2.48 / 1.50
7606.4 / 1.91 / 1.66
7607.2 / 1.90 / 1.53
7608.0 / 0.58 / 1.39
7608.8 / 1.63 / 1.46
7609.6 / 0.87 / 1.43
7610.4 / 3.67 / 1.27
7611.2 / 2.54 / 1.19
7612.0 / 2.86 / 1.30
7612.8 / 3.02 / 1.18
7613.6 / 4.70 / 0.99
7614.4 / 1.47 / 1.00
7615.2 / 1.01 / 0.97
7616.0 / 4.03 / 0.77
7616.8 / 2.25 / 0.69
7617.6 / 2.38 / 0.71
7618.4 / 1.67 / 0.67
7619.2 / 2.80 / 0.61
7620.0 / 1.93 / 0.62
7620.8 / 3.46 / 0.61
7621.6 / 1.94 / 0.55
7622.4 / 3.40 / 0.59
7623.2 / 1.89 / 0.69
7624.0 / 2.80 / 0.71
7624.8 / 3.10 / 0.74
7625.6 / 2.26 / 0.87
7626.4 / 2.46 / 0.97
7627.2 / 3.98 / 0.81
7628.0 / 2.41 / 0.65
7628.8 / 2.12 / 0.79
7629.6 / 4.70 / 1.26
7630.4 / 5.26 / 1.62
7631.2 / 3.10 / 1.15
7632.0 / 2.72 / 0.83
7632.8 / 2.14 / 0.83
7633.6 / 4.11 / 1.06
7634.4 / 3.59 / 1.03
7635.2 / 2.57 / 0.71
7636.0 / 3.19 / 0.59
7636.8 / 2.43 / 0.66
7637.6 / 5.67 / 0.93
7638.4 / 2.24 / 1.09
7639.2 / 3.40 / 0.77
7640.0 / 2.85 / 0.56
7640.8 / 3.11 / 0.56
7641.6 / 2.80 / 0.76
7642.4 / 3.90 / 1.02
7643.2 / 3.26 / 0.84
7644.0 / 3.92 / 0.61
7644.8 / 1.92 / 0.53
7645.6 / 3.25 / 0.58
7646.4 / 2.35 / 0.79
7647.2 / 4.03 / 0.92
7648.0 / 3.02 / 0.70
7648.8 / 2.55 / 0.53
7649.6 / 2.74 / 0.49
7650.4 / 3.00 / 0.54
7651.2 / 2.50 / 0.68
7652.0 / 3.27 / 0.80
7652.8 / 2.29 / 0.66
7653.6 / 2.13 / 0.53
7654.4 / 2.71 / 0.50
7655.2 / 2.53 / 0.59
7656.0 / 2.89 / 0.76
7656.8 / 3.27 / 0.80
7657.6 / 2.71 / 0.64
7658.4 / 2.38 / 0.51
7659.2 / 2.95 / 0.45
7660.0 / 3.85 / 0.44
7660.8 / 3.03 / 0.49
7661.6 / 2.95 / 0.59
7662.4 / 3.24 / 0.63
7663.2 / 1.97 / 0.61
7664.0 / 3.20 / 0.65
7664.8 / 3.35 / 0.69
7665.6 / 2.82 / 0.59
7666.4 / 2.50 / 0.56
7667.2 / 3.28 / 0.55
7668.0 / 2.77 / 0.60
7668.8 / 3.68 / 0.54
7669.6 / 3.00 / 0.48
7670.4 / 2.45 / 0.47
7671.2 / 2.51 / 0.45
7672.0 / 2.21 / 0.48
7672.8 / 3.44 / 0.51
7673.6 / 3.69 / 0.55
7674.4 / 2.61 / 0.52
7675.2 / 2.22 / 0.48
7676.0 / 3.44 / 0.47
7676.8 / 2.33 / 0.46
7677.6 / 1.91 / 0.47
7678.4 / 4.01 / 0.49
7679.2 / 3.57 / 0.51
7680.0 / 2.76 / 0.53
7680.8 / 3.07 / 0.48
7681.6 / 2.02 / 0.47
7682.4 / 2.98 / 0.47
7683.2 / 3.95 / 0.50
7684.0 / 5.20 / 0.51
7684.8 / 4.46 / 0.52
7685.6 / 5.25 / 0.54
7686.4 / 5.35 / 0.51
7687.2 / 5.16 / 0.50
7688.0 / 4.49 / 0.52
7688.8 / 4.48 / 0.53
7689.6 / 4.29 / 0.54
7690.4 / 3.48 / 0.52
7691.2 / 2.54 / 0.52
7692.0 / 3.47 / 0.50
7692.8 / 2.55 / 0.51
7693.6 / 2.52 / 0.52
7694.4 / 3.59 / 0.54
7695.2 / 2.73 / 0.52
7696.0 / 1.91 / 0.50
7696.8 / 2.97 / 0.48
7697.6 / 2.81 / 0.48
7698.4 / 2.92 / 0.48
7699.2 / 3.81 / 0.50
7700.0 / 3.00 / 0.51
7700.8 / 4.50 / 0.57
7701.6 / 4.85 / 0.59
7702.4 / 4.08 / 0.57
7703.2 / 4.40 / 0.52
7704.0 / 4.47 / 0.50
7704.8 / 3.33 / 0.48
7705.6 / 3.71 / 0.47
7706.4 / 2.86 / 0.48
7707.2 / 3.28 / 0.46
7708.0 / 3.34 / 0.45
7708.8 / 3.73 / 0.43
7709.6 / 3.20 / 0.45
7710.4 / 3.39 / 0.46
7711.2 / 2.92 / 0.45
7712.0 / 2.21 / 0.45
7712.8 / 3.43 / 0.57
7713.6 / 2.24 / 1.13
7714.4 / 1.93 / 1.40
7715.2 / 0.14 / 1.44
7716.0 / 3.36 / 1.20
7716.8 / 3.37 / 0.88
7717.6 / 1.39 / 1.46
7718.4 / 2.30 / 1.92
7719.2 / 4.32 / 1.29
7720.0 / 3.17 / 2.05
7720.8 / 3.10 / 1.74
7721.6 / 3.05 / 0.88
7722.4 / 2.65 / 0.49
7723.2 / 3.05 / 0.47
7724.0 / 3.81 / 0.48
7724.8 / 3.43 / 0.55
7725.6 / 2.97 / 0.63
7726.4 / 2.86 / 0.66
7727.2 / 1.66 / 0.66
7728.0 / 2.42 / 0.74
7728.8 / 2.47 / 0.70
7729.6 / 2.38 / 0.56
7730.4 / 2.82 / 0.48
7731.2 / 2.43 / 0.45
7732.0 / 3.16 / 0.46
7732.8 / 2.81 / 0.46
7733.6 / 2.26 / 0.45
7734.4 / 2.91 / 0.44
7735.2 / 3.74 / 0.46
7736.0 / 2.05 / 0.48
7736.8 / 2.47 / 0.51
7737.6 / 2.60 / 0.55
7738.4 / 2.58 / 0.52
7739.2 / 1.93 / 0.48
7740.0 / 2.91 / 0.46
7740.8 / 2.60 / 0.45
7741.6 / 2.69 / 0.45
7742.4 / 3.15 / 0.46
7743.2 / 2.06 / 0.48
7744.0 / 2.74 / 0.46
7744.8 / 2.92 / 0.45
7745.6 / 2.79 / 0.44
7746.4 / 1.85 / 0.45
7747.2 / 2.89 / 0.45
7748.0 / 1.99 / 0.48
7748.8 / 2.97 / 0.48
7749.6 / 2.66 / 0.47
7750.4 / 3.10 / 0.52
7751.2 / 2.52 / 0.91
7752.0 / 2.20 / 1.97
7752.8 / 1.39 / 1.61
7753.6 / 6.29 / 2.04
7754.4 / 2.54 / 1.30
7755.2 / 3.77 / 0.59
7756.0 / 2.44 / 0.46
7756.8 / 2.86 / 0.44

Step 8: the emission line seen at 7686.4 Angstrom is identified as [S II]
